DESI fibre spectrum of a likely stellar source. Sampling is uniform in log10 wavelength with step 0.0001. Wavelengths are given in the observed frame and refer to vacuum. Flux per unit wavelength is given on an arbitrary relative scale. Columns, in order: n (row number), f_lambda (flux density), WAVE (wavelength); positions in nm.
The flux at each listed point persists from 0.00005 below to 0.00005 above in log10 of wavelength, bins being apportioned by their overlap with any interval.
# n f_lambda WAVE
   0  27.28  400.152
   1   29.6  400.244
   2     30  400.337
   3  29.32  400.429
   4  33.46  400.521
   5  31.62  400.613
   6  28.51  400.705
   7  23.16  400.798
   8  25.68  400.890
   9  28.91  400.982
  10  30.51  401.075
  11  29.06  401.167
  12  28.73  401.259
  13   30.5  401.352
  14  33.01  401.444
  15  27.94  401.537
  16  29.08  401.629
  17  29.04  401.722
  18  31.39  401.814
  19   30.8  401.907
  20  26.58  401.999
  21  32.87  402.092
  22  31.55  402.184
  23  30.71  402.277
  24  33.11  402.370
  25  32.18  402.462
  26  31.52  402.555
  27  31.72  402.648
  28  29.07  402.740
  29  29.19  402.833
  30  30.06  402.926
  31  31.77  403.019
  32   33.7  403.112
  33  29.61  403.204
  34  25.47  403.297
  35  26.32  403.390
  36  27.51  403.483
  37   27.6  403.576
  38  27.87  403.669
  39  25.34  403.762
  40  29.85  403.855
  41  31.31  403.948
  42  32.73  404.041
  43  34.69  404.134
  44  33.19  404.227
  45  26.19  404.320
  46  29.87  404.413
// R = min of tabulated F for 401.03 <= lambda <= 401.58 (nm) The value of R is 27.94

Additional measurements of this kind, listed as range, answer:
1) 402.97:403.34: 25.47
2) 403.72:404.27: 25.34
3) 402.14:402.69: 30.71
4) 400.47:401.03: 23.16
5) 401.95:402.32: 26.58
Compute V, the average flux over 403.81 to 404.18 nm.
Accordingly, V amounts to 32.2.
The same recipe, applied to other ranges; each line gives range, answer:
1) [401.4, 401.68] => 29.9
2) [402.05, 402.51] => 32.1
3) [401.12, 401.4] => 29.5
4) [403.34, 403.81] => 26.9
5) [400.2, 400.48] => 29.7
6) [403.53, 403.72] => 27.7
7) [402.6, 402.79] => 30.4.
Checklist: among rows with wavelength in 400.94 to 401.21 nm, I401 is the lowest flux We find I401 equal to 28.91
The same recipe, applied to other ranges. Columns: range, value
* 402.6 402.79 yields 29.07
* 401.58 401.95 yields 29.04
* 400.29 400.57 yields 29.32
